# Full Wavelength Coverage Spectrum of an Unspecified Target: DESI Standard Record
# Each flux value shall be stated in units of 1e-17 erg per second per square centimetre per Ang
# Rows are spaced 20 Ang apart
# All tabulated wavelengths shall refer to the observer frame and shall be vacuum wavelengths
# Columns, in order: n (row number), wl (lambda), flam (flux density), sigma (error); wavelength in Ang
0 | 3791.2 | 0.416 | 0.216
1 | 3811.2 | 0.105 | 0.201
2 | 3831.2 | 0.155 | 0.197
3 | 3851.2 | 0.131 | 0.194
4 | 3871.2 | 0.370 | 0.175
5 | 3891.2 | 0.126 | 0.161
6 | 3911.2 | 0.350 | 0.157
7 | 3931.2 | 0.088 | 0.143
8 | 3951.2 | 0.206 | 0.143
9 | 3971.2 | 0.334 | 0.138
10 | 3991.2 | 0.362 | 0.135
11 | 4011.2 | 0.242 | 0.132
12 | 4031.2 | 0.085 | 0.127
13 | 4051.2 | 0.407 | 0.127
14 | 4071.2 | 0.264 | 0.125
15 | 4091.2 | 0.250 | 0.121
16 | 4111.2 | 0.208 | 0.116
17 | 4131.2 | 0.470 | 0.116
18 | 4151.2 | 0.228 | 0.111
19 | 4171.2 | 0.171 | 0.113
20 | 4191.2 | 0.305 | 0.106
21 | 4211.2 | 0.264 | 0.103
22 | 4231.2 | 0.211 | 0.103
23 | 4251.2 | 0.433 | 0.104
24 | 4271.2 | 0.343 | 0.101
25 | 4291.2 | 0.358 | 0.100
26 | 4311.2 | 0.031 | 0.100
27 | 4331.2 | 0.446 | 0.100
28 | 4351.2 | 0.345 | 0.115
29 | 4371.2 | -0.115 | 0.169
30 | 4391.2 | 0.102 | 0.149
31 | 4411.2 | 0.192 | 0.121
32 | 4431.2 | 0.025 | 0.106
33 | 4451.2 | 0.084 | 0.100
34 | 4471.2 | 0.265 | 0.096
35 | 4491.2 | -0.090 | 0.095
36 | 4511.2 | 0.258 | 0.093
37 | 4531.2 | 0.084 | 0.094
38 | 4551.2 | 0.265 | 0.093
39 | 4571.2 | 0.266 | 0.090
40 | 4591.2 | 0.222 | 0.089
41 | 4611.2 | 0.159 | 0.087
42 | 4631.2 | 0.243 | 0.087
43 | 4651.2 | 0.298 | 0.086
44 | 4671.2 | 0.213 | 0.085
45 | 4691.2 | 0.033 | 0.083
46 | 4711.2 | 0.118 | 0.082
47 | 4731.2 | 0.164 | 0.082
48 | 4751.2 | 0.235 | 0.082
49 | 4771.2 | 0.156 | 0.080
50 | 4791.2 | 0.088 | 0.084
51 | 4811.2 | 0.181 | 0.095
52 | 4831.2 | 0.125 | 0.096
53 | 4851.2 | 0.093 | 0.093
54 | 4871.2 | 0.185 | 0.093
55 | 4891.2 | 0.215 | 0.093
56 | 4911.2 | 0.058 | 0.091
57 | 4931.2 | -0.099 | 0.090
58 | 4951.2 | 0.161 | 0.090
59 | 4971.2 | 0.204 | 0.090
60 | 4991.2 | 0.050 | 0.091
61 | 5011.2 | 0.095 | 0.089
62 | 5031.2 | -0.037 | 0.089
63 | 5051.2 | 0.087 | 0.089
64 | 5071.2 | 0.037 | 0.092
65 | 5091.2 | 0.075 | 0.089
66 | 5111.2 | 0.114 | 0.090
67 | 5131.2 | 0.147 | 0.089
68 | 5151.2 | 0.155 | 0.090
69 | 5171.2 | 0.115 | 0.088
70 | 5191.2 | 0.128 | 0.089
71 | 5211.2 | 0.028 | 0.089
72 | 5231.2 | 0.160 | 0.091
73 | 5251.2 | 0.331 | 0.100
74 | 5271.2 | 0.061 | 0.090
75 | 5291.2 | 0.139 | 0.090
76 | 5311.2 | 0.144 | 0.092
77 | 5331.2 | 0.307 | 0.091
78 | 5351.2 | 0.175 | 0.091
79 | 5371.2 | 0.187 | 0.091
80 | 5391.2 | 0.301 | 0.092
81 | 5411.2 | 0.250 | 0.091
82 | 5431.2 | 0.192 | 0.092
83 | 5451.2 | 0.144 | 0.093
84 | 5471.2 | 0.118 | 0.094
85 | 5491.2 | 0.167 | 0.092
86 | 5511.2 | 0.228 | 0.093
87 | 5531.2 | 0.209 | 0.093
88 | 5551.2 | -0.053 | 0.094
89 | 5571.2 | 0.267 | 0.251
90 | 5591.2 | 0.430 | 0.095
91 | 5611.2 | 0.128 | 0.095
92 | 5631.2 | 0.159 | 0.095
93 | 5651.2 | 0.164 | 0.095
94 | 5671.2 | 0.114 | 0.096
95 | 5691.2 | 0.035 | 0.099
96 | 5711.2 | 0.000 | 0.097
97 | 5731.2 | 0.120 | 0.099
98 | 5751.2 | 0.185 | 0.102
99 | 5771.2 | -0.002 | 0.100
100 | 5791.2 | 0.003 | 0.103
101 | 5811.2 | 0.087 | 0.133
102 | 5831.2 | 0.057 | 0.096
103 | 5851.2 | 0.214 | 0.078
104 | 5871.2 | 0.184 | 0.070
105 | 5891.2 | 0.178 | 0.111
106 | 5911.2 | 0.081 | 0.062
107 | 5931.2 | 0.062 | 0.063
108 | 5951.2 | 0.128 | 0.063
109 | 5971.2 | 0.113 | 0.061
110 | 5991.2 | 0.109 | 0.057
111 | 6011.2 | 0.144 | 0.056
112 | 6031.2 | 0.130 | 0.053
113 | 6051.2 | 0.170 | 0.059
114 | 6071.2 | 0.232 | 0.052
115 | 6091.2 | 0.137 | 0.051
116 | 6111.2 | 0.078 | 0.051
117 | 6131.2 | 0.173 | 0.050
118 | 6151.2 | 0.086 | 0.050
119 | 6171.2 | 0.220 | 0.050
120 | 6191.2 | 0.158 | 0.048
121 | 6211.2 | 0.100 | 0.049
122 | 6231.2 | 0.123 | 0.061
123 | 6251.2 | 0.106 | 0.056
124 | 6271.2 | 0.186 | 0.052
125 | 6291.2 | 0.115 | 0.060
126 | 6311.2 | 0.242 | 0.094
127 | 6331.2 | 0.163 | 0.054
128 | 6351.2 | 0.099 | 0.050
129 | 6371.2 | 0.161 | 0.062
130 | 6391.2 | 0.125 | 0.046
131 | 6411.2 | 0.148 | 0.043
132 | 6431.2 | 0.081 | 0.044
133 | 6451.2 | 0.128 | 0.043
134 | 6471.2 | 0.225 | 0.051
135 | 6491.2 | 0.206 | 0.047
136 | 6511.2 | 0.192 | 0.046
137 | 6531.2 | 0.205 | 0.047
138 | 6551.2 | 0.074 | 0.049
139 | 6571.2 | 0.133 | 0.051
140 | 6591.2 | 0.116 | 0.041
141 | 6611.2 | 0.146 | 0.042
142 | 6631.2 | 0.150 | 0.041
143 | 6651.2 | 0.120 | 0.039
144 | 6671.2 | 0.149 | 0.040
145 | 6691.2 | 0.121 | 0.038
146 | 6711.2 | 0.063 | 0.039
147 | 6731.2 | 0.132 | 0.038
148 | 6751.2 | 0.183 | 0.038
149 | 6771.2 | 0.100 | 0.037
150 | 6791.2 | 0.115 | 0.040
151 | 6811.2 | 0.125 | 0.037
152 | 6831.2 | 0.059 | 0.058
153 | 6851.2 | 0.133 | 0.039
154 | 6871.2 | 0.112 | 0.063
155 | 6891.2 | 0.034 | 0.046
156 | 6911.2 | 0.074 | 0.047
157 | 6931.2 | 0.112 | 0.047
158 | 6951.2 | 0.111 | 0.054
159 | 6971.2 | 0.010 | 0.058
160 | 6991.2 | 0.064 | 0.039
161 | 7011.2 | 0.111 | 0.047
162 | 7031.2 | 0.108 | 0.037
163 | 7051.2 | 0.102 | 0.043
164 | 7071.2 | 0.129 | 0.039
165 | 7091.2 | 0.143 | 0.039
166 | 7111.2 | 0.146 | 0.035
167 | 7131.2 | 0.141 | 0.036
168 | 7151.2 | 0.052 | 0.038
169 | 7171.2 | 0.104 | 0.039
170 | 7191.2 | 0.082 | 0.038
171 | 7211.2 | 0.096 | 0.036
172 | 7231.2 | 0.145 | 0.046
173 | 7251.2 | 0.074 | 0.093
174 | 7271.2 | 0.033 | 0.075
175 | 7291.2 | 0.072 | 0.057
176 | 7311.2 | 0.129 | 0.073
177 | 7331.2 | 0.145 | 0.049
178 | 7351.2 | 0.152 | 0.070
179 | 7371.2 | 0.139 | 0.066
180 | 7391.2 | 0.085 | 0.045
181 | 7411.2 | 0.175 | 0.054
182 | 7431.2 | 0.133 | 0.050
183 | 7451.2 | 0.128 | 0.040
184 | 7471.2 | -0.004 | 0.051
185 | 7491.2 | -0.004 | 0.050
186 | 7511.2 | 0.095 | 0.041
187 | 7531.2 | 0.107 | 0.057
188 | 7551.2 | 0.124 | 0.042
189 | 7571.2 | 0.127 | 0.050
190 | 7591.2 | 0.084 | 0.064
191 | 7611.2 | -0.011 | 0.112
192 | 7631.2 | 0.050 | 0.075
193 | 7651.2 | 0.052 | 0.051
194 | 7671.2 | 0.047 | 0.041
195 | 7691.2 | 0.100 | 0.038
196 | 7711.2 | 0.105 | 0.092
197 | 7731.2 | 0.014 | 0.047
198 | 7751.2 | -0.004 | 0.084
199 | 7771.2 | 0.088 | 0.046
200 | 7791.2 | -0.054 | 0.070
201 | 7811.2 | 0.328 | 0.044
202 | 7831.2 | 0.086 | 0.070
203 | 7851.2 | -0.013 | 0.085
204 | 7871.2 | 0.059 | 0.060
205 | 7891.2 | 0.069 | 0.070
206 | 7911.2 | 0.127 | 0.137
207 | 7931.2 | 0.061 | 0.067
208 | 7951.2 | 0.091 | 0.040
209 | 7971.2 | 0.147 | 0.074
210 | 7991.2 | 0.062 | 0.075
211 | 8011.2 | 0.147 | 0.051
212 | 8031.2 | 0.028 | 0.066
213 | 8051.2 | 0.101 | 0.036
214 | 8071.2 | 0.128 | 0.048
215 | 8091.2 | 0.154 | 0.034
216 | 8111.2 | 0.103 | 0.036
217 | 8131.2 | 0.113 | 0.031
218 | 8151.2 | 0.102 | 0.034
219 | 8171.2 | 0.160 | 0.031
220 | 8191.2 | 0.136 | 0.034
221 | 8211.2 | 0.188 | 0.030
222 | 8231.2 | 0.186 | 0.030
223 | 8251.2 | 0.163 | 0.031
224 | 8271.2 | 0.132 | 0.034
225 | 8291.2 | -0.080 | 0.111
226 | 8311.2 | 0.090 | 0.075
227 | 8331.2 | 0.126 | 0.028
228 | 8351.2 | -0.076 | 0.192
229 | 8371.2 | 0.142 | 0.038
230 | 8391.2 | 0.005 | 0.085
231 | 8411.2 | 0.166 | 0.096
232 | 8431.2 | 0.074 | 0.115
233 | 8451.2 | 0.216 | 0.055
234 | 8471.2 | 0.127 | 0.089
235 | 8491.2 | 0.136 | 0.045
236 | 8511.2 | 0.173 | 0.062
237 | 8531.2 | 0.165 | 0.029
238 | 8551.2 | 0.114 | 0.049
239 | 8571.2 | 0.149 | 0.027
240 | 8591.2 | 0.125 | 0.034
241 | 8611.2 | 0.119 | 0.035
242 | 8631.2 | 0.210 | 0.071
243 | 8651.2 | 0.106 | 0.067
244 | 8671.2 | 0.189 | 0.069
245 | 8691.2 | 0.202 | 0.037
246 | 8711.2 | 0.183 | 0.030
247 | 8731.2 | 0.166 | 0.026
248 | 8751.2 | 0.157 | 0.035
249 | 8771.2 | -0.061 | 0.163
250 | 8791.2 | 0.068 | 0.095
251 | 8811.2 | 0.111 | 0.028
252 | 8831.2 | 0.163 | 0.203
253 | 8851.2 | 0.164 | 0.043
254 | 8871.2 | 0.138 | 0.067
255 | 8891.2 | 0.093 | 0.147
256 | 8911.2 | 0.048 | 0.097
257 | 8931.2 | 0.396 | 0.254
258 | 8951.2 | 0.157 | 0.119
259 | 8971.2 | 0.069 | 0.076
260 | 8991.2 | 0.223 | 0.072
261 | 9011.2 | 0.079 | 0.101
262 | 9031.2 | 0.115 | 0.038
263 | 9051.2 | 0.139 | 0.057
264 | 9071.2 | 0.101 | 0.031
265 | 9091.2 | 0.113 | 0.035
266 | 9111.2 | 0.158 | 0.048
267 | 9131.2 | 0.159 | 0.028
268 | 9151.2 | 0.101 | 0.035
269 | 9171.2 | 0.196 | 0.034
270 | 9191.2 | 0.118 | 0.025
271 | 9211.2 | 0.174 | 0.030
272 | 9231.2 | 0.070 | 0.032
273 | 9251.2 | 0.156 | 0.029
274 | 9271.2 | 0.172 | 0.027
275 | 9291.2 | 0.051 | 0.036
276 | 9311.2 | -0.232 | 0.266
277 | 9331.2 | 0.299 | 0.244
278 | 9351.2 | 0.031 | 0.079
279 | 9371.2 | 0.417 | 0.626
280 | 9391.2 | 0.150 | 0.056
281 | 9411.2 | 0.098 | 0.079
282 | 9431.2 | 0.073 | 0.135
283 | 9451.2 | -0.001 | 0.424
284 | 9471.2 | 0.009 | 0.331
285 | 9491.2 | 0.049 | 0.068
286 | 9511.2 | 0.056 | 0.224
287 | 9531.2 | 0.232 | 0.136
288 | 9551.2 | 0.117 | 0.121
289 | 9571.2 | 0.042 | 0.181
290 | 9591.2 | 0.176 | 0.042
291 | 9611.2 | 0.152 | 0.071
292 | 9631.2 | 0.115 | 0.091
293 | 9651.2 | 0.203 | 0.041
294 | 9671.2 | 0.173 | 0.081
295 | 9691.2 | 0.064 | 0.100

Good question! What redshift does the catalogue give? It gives 1.09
